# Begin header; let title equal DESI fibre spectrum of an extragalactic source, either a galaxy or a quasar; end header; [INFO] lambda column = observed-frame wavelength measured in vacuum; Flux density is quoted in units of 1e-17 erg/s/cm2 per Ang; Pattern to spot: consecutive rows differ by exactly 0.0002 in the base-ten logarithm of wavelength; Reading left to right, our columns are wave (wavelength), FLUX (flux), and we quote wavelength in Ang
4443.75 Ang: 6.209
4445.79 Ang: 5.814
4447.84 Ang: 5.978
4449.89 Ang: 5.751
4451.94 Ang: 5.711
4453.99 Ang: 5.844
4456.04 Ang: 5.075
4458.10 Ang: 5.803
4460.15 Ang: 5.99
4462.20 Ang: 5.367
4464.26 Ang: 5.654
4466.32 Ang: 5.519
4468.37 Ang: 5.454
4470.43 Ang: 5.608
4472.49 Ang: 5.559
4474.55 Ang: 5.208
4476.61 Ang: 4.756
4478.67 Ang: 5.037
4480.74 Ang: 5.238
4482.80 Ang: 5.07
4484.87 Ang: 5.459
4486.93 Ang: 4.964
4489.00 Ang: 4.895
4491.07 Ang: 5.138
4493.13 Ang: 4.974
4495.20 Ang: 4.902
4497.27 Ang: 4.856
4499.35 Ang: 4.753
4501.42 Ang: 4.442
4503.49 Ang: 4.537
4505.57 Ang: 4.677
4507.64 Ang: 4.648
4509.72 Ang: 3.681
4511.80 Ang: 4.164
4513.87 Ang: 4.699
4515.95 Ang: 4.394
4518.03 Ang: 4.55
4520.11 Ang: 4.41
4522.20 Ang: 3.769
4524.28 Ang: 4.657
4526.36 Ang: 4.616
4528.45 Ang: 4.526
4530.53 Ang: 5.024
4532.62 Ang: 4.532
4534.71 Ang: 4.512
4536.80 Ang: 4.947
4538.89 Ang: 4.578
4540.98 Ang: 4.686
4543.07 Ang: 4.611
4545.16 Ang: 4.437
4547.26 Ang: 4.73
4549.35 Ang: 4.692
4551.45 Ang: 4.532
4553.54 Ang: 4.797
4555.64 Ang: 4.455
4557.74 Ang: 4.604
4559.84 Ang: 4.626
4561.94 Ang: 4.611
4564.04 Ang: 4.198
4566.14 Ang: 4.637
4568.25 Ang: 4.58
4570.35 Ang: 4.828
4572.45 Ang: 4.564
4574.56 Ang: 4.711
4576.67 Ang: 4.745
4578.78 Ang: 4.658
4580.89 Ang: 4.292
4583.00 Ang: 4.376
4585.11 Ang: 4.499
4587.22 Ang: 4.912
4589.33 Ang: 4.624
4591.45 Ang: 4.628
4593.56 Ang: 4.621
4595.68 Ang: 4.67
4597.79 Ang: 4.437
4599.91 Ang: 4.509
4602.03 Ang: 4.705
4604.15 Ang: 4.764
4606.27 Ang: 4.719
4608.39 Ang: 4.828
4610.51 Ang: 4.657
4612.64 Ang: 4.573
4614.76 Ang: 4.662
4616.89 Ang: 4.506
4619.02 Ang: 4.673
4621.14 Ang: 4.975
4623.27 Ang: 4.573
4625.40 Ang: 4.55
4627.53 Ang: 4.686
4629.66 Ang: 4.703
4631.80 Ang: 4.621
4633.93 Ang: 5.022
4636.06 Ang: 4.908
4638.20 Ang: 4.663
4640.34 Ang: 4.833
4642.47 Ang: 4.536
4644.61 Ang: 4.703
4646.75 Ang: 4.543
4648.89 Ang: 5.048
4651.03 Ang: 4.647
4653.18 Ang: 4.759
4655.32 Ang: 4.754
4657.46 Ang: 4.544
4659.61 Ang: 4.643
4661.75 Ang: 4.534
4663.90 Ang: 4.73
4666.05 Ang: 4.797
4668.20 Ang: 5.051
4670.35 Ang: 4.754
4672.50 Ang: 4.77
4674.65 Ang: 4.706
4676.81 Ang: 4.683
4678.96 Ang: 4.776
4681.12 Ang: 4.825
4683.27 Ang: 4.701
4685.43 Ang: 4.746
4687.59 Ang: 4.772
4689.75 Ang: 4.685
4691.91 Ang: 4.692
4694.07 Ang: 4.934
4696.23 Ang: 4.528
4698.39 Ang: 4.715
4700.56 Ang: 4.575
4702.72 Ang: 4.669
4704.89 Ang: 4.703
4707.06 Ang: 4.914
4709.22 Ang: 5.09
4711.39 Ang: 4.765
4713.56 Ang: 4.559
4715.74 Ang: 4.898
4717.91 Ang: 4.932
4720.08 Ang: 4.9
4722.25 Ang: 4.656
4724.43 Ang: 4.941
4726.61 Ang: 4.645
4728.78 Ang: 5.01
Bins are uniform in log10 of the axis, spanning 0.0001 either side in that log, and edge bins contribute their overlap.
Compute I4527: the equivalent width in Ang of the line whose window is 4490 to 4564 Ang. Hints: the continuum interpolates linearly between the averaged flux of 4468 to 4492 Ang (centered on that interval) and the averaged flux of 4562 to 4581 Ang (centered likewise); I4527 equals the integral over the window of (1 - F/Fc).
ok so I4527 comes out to 4.4 Ang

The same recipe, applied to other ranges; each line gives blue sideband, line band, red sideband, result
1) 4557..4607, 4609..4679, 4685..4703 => -0.84 Ang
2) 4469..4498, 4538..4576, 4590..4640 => 2.12 Ang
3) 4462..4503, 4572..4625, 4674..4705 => 2.82 Ang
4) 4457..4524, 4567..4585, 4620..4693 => 0.90 Ang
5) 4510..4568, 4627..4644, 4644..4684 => -0.20 Ang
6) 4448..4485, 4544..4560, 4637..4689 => 1.66 Ang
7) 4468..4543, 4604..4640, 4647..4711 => 0.32 Ang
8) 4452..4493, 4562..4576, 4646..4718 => 1.32 Ang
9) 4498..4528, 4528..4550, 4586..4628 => -0.82 Ang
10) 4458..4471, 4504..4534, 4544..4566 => 3.18 Ang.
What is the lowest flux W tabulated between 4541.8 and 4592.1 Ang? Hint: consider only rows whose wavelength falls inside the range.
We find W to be 4.198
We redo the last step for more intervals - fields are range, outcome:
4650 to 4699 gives 4.528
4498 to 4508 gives 4.442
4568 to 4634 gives 4.292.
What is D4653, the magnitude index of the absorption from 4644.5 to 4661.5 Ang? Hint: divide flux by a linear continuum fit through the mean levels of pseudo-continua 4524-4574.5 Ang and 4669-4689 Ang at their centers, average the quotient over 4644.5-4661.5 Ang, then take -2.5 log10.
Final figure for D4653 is 0.01 mag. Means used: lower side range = 4.63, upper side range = 4.75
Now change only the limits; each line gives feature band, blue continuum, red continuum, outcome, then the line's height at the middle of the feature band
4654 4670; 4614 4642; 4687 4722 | 0.00 mag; 4.74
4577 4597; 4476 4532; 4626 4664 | 0.03 mag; 4.71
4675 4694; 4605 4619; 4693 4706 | -0.01 mag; 4.68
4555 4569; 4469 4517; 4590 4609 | 0.05 mag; 4.72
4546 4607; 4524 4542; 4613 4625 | 0.01 mag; 4.67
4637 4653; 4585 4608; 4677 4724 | 0.00 mag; 4.71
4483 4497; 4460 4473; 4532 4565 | 0.05 mag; 5.29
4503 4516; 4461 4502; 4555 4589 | 0.14 mag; 4.98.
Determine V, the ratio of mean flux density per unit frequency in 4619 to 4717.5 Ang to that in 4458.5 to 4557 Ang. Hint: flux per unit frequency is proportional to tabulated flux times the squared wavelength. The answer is 1.05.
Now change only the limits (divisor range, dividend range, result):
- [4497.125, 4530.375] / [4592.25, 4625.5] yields 1.09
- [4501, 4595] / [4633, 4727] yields 1.10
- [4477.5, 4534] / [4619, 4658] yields 1.07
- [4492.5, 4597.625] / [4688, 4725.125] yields 1.12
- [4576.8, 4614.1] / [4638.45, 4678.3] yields 1.05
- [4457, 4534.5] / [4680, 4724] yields 1.06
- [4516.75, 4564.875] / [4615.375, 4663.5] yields 1.07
